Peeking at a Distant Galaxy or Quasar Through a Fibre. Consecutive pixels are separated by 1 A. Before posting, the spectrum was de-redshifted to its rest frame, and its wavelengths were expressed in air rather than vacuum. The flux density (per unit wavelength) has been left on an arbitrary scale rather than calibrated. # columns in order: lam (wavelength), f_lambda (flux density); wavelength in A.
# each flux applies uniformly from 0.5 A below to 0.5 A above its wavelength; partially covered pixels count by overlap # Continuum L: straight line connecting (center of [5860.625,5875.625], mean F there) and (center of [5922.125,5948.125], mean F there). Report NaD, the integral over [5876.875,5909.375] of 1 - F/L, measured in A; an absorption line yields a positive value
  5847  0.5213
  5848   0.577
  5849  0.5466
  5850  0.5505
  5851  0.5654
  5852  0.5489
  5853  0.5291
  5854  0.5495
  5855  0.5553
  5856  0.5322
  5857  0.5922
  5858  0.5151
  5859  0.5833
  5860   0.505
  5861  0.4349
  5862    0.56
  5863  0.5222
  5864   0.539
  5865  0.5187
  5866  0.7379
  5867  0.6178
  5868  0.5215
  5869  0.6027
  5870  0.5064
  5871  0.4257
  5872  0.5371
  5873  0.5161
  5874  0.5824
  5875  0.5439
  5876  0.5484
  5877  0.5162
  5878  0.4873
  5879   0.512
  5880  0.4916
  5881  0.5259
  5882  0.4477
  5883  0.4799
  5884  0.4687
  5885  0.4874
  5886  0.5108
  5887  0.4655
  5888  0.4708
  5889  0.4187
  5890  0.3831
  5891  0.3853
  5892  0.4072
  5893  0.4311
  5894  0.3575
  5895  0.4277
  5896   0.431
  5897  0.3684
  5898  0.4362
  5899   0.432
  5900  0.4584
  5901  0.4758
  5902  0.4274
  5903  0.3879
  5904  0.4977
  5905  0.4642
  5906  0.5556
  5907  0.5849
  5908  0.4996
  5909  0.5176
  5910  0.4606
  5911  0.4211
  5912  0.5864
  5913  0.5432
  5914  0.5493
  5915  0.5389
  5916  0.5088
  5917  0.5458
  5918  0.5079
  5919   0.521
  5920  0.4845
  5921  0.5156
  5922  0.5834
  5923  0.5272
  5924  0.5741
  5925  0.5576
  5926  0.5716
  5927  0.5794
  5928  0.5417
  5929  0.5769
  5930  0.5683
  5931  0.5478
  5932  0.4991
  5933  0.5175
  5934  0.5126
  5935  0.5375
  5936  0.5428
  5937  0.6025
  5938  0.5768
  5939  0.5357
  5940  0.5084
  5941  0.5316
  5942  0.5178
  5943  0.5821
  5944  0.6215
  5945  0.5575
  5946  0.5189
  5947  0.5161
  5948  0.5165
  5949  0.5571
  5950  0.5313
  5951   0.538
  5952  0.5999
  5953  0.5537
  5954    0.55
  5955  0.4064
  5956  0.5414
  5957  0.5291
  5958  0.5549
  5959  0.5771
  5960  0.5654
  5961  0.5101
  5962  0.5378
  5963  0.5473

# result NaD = 5.1 A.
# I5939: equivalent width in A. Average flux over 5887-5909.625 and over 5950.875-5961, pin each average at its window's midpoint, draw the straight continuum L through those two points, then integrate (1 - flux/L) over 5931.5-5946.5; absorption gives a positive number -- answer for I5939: -0.9 A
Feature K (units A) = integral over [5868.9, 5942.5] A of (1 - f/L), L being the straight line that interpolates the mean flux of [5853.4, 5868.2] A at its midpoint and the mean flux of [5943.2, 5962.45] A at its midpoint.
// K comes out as 6.13 A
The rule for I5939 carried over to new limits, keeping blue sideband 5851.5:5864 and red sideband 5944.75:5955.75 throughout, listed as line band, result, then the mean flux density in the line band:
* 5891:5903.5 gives 2.70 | 0.419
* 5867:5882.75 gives 0.43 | 0.52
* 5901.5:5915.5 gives 0.81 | 0.502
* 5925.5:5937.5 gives -0.40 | 0.55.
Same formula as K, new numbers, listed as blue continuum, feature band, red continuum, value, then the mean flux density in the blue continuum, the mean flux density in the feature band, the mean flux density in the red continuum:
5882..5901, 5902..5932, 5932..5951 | -2.2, 0.436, 0.526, 0.542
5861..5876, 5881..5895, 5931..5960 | 2.7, 0.548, 0.442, 0.541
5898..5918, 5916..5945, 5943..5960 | -1.4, 0.496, 0.546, 0.544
